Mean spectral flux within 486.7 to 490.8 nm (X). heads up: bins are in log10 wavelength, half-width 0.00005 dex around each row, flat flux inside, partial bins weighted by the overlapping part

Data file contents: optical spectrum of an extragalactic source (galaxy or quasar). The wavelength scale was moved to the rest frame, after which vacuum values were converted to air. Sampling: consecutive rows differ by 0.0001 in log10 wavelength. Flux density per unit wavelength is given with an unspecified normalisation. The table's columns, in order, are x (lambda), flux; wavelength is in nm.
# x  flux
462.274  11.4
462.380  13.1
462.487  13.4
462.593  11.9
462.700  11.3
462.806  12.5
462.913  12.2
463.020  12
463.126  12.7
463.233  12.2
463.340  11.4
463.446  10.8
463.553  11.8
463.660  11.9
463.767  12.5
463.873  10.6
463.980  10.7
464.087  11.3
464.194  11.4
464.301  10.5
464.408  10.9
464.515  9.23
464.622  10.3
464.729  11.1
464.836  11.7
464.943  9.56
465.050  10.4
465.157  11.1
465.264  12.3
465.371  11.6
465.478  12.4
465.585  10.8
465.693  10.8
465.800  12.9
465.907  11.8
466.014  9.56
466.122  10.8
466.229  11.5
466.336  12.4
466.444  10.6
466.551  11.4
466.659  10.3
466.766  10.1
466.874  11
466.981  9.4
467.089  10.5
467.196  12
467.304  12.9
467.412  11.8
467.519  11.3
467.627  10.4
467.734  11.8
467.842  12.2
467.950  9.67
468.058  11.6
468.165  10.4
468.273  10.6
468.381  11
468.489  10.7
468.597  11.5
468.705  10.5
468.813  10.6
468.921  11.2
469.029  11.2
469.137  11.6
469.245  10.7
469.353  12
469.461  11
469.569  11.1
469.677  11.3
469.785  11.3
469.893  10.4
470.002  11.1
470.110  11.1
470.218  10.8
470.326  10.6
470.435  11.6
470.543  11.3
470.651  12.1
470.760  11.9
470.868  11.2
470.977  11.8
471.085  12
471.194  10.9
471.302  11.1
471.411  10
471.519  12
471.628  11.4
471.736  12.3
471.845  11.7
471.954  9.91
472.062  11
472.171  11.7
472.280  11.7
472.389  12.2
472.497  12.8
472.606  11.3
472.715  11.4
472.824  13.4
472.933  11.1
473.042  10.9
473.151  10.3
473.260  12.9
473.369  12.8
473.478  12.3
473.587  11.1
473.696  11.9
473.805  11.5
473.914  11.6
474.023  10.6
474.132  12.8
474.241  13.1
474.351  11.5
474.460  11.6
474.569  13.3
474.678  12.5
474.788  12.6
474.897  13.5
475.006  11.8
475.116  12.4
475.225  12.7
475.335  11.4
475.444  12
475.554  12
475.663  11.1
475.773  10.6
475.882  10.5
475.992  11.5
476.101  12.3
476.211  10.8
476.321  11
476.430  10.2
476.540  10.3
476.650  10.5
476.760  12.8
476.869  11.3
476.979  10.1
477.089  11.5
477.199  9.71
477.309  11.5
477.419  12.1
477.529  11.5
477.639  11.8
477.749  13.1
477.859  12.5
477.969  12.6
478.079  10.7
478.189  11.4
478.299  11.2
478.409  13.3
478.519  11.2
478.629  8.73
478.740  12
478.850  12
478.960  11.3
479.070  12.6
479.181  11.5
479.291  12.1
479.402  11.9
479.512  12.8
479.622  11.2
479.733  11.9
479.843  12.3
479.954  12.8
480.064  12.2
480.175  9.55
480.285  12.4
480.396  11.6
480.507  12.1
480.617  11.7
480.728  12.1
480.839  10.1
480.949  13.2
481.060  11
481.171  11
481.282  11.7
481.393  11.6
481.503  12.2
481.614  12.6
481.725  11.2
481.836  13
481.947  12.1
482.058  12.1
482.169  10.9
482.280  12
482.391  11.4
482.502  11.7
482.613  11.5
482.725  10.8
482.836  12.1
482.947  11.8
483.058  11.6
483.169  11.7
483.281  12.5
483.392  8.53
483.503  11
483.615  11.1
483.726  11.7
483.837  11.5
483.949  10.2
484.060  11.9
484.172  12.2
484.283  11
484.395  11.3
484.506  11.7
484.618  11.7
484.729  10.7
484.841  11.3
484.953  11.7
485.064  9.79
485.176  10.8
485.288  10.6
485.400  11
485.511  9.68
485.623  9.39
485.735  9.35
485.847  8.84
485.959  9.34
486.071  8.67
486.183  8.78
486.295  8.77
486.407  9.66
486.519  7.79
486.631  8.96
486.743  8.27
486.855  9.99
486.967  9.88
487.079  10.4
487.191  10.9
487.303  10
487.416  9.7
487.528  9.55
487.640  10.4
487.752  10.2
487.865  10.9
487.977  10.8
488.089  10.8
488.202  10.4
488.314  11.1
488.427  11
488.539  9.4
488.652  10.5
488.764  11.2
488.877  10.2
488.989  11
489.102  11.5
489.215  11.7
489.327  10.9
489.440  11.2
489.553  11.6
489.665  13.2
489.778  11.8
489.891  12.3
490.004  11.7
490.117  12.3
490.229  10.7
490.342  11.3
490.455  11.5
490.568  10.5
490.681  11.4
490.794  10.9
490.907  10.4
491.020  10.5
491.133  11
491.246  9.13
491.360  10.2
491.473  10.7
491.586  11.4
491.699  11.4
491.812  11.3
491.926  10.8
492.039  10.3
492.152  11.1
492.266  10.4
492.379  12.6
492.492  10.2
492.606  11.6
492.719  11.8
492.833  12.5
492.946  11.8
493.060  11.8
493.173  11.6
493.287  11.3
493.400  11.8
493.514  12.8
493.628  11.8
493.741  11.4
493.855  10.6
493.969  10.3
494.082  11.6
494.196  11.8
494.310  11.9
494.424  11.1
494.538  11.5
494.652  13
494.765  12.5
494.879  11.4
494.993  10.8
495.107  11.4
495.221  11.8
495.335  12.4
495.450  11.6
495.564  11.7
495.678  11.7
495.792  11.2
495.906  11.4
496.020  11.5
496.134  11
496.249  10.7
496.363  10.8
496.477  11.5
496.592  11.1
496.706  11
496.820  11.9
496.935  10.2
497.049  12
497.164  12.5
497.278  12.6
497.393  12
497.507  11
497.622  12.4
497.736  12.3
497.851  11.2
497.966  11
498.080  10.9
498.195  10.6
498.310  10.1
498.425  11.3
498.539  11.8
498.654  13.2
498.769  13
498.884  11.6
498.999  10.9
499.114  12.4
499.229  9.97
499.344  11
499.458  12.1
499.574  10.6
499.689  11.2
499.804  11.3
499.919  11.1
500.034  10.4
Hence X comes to 10.9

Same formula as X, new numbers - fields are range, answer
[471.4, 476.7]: 11.7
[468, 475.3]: 11.5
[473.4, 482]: 11.7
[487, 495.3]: 11.2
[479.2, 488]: 11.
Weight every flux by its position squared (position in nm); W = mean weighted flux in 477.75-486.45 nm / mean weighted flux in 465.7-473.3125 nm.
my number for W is 1.1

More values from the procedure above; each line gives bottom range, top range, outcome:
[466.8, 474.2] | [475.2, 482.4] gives 1.06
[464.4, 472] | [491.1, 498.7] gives 1.15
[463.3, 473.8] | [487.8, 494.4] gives 1.09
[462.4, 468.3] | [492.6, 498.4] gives 1.16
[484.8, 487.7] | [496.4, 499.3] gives 1.24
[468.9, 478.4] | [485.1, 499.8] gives 1.03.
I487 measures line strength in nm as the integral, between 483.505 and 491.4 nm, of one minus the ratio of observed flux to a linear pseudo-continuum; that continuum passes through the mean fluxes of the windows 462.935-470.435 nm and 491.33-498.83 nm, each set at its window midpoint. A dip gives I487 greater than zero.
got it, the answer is 0.55 nm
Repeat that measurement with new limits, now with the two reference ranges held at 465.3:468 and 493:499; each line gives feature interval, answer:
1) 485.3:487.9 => 0.421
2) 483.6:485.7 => 0.079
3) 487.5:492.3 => 0.222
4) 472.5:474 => -0.061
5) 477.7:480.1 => -0.110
